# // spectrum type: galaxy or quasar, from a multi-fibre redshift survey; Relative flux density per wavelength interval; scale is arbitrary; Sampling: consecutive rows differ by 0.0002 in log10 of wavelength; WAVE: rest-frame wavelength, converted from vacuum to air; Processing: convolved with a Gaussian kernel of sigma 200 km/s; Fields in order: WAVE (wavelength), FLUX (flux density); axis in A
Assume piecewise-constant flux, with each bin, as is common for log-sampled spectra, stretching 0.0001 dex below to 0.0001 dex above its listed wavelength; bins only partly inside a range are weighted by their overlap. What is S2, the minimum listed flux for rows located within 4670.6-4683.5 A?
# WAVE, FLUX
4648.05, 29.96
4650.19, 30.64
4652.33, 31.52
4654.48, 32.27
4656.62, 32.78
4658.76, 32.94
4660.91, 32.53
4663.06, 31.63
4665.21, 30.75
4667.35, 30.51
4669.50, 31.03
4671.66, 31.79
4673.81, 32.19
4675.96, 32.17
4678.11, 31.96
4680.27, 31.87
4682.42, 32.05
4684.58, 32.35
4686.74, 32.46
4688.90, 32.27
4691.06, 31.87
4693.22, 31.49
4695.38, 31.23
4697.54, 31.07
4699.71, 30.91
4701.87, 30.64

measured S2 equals 31.79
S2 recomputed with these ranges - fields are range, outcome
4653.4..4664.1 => 31.63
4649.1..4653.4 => 30.64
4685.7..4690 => 32.27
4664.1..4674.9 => 30.51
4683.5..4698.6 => 31.07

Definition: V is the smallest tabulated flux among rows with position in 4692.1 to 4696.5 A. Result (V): 31.23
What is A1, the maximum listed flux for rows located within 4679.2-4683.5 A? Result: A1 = 32.05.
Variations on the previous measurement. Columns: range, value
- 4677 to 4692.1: 32.46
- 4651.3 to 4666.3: 32.94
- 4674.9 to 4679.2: 32.17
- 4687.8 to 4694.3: 32.27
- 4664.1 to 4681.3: 32.19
